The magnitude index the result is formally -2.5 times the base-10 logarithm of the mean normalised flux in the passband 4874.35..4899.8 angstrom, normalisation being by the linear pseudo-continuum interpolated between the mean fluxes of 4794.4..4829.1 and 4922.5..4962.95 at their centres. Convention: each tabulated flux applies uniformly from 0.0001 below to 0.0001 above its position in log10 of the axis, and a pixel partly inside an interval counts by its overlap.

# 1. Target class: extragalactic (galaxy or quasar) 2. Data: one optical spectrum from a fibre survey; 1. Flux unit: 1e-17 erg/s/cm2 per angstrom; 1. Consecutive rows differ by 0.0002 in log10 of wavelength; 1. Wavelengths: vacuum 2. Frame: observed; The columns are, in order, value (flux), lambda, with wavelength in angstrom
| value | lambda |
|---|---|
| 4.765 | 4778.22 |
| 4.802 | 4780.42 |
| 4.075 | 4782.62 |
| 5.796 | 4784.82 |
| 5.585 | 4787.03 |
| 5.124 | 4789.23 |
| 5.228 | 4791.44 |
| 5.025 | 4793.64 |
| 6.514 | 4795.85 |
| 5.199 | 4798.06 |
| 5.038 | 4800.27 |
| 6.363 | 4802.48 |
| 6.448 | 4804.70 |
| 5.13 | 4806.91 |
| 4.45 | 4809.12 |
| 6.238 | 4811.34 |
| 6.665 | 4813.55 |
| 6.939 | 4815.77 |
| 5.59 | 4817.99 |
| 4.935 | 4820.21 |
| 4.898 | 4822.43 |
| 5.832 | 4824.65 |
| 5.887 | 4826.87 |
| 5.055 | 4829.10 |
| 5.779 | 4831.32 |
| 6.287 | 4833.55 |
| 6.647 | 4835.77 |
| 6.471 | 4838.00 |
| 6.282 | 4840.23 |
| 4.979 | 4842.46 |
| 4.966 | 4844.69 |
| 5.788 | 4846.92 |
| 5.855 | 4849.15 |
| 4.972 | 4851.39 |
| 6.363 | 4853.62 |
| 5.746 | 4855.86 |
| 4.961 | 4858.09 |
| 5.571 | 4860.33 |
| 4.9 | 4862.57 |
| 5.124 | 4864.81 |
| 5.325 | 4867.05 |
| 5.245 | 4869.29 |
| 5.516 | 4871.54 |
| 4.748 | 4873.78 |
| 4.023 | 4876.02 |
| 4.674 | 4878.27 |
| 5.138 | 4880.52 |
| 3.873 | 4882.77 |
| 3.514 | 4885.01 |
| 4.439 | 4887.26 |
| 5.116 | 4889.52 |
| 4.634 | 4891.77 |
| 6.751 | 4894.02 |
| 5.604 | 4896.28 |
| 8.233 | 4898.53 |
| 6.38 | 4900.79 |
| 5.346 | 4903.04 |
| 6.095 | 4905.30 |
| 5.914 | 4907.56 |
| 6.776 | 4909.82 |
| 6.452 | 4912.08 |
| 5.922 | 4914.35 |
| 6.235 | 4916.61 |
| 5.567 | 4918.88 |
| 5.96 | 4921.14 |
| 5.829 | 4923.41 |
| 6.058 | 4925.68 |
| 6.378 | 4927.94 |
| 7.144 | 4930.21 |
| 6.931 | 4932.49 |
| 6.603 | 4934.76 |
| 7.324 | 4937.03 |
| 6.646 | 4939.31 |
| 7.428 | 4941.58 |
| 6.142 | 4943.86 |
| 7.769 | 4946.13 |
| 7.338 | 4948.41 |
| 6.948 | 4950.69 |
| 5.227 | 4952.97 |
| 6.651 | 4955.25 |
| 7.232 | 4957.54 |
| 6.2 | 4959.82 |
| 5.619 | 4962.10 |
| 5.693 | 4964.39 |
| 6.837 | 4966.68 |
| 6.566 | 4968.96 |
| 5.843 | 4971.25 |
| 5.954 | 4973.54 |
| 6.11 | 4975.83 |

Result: 0.224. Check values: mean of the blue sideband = 5.71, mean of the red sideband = 6.65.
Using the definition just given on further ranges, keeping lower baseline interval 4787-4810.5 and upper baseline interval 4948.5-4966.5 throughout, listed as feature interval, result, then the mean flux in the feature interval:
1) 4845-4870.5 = 0.069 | 5.43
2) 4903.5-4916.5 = -0.021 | 6.18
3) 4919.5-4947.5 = -0.081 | 6.67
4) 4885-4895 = 0.187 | 5.02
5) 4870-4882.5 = 0.228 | 4.77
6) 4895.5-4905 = -0.068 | 6.4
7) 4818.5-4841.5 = -0.030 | 5.8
